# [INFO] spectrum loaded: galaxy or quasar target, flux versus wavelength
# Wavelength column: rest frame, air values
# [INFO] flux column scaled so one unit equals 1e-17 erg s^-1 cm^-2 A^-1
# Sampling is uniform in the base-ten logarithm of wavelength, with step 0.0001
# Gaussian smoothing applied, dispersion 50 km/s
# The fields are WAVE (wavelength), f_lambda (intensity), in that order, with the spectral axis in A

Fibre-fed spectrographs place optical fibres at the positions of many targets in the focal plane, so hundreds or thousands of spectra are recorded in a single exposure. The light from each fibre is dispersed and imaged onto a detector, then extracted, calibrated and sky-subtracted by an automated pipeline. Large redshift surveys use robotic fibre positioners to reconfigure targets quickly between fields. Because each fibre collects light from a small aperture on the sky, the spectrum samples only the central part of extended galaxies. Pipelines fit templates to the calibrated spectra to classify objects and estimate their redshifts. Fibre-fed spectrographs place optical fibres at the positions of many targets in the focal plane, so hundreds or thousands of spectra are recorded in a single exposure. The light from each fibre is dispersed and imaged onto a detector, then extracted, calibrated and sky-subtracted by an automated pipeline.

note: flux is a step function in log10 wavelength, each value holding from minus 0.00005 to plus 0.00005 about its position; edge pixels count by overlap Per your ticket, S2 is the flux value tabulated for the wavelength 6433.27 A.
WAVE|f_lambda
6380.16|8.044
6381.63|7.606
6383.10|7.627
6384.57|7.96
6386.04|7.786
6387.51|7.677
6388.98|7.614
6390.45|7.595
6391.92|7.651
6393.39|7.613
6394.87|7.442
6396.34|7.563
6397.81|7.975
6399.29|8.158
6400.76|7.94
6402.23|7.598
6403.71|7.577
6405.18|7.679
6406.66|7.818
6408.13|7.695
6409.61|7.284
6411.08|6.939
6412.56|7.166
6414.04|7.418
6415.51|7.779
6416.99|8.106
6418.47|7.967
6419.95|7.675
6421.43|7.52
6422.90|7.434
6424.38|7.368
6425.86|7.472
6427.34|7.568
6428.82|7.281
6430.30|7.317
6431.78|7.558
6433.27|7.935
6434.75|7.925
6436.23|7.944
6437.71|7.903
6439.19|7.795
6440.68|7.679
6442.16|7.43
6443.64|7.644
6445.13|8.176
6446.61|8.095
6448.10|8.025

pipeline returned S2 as 7.935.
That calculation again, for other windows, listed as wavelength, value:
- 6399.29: 8.158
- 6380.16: 8.044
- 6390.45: 7.595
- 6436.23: 7.944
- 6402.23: 7.598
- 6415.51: 7.779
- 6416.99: 8.106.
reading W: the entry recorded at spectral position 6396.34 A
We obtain 7.563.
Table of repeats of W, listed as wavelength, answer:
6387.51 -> 7.677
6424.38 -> 7.368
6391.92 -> 7.651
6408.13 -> 7.695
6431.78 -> 7.558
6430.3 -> 7.317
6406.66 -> 7.818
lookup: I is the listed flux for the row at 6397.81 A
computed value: 7.975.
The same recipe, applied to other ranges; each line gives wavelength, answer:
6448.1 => 8.025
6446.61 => 8.095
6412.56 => 7.166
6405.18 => 7.679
